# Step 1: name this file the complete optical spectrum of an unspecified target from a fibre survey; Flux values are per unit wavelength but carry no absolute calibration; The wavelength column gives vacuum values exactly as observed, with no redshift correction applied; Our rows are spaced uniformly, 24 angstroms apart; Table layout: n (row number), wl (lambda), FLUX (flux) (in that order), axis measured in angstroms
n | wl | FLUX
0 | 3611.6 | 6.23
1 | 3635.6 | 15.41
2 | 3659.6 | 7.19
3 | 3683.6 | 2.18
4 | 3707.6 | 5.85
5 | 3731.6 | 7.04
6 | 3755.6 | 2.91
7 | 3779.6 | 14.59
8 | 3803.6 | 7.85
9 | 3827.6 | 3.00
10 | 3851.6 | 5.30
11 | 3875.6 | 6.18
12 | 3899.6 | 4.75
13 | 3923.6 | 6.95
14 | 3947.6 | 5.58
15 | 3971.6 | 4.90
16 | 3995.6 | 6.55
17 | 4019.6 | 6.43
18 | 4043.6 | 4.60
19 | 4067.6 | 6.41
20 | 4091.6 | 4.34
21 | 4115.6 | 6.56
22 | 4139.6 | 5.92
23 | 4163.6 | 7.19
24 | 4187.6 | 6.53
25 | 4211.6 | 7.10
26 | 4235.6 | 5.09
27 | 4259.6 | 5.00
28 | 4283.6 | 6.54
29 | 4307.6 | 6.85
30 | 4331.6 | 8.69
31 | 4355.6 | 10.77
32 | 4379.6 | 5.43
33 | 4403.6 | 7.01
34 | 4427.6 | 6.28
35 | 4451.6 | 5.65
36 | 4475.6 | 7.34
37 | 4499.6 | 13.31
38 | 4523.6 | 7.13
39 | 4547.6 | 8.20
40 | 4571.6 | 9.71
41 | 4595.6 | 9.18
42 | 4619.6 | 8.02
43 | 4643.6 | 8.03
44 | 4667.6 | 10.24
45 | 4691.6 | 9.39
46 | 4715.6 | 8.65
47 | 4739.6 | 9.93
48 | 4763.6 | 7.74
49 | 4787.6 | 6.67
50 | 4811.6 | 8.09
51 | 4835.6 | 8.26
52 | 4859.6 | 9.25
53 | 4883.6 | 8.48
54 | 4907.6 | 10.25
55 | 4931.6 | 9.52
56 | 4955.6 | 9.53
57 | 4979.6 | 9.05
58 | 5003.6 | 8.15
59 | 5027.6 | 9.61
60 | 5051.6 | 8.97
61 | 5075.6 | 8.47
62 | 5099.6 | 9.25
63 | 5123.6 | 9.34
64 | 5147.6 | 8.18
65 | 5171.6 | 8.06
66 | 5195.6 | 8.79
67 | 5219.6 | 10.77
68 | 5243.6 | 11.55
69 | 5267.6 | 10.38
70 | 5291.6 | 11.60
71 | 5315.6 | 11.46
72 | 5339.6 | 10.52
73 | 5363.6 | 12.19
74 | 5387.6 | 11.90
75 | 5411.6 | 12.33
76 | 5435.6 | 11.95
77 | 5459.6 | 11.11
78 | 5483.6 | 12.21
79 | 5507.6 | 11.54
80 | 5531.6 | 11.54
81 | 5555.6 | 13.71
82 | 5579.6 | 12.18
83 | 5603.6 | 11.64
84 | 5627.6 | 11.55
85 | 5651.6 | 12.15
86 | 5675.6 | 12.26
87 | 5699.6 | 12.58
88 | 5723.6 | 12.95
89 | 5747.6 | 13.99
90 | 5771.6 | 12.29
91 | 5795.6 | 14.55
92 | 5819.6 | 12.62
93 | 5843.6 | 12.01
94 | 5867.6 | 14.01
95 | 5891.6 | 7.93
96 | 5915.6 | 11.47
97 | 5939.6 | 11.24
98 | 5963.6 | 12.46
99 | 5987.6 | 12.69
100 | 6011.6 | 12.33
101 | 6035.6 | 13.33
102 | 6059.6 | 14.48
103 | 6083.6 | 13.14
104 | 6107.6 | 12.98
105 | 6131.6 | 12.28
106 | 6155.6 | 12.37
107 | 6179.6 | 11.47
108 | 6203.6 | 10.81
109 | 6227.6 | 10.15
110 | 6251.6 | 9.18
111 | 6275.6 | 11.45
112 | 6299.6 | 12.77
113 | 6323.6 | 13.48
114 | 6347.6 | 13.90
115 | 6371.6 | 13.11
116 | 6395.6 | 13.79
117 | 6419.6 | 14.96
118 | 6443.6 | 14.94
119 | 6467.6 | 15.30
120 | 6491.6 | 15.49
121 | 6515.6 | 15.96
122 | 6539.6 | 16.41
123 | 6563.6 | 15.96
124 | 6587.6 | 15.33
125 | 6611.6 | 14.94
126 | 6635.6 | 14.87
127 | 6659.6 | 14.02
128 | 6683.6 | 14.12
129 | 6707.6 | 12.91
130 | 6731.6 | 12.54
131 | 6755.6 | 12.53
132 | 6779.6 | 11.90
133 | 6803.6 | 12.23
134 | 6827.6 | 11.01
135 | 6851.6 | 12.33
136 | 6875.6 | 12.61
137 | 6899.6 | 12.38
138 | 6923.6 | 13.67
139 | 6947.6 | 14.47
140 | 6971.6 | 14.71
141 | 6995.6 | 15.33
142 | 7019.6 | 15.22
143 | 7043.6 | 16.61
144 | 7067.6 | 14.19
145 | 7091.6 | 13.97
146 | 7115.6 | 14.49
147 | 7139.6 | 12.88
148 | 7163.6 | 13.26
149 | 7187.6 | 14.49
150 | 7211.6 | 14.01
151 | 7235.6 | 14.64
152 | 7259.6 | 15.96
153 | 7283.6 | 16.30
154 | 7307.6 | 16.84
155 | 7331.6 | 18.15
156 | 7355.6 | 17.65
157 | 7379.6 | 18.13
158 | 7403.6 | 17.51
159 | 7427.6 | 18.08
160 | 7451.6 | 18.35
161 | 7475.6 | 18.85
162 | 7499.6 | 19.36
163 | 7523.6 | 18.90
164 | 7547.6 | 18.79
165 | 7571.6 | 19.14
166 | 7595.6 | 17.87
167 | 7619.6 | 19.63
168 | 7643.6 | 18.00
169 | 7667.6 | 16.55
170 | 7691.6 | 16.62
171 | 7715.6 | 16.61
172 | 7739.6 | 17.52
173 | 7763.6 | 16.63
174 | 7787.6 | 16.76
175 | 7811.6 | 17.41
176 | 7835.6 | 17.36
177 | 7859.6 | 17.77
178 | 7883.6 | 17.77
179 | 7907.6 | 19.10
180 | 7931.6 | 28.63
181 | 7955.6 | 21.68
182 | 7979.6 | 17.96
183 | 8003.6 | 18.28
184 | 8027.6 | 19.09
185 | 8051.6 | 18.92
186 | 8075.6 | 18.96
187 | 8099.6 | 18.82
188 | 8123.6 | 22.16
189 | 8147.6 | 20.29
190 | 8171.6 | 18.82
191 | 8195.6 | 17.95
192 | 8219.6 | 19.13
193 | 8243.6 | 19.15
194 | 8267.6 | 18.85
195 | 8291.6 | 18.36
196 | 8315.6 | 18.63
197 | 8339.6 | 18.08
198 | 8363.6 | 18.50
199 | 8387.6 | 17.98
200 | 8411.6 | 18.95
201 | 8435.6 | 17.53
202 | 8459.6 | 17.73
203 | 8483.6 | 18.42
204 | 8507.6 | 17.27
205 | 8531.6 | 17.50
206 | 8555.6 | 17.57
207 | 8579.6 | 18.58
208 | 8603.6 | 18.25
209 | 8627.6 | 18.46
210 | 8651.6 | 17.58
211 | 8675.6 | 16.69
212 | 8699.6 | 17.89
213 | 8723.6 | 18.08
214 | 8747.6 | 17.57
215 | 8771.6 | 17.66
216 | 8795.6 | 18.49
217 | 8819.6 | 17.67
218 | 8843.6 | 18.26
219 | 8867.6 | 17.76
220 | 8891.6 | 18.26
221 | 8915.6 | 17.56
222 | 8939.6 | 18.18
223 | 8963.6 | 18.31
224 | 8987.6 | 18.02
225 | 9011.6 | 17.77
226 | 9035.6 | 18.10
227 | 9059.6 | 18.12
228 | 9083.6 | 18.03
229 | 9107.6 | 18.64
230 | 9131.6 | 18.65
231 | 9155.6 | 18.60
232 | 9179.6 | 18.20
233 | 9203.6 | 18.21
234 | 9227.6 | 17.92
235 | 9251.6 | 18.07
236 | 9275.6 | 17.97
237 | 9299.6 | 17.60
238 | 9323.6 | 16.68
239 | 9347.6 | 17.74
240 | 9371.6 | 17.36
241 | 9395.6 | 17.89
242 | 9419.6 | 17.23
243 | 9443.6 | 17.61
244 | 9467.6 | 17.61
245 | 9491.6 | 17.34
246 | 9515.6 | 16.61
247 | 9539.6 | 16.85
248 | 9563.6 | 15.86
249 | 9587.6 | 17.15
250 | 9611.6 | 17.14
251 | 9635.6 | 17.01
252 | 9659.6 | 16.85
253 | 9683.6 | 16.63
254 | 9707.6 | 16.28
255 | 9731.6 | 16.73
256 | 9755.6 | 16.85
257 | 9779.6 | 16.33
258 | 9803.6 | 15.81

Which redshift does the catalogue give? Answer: 0.208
